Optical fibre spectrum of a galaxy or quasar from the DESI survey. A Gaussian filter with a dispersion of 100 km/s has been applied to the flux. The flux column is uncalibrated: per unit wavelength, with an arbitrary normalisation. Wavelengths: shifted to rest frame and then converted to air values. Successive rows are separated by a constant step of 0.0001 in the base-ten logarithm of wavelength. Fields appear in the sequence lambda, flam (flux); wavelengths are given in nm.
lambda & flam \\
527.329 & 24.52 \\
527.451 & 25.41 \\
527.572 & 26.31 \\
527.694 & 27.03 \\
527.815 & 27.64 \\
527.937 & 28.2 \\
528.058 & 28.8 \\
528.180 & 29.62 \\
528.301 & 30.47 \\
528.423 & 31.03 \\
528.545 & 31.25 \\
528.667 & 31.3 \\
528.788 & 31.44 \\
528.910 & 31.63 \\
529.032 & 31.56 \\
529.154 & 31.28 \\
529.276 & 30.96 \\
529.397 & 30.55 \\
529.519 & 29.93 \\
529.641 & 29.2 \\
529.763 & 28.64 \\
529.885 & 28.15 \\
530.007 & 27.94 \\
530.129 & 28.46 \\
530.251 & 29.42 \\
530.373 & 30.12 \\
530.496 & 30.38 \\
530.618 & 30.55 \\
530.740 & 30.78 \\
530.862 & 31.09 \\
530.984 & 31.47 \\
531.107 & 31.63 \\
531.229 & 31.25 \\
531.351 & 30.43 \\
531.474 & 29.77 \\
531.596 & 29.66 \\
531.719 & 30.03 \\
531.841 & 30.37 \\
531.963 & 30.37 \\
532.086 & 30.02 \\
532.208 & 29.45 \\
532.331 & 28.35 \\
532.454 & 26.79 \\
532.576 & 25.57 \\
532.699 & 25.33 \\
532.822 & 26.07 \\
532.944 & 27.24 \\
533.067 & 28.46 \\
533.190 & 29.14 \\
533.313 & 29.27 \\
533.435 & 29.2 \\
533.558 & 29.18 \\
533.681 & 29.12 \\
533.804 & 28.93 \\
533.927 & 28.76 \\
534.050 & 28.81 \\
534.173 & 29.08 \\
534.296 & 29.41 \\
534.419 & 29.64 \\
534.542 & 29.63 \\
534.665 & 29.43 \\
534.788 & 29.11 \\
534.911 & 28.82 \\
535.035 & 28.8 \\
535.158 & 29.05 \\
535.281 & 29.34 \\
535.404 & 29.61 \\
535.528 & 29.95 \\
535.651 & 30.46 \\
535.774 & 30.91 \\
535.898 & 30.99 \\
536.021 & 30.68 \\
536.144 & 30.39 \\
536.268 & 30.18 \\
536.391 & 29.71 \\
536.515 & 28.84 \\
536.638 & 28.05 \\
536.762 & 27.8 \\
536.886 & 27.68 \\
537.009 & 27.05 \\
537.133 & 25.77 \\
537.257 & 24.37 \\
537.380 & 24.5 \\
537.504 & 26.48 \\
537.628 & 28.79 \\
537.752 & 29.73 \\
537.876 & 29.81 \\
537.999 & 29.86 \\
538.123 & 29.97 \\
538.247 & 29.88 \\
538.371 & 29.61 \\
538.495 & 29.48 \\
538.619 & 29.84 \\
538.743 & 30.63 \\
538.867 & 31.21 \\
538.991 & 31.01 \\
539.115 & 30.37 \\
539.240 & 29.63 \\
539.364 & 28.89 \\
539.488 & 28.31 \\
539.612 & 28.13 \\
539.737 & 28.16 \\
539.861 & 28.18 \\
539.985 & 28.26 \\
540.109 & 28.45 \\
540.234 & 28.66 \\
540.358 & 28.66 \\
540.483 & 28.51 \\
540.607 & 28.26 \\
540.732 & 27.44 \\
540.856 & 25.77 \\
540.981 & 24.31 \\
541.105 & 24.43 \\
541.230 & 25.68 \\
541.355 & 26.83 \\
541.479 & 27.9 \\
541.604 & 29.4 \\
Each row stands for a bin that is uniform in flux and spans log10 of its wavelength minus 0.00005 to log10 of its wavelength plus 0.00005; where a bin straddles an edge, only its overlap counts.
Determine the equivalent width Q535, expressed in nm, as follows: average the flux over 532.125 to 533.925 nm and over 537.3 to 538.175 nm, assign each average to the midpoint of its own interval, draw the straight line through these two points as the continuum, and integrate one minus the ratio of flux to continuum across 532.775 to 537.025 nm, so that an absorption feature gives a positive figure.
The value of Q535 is -0.15 nm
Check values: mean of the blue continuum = 28.1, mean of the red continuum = 28.4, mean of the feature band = 29.1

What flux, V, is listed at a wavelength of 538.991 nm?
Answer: 31.01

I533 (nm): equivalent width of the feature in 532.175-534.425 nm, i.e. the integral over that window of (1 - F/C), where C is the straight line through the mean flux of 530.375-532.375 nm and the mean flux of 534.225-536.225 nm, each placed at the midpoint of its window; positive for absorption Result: 0.13 nm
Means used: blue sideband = 30.4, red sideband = 29.8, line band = 28.3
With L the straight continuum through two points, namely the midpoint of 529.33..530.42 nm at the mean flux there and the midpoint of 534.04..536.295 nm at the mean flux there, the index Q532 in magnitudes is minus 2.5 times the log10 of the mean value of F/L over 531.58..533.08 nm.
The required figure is 0.04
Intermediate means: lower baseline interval 29.2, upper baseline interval 29.7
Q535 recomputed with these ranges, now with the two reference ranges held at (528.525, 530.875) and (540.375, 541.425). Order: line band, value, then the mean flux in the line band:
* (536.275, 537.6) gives 0.03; 27.2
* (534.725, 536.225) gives -0.08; 29.8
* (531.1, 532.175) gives -0.03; 30.3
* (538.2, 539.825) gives -0.15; 29.6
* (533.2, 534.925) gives -0.03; 29.2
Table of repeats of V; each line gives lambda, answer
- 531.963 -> 30.37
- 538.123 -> 29.97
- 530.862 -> 31.09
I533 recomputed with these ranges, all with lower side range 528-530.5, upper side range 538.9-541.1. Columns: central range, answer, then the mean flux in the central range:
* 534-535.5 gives -0.01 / 29.2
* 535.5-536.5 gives -0.05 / 30.4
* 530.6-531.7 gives -0.04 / 30.7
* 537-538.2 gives 0.04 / 27.7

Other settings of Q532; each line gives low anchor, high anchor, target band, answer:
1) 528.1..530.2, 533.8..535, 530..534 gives 0.01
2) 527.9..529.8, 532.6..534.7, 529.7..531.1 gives 0.00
